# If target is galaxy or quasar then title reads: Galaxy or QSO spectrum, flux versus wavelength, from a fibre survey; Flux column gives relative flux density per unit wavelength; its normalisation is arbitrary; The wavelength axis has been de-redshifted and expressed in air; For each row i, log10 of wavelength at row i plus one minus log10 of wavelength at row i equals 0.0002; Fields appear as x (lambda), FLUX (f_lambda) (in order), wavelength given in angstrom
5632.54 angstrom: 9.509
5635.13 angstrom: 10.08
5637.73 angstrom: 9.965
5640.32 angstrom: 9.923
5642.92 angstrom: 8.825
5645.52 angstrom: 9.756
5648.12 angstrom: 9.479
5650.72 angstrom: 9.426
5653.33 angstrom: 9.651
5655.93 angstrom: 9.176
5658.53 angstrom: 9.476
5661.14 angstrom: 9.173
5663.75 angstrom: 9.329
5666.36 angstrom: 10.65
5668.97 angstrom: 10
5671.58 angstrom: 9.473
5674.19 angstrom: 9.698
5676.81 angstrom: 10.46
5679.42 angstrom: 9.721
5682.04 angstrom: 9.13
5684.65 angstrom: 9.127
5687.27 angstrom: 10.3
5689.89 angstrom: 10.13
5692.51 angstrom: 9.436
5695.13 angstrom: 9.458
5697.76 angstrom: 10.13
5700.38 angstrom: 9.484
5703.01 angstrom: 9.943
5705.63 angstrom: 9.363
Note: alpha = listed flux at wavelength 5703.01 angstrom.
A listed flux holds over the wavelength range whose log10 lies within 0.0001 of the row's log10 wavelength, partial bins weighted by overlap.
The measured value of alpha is 9.943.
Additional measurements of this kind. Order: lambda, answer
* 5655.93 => 9.176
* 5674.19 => 9.698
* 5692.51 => 9.436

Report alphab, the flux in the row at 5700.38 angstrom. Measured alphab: 9.484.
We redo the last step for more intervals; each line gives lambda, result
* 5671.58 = 9.473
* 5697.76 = 10.13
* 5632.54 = 9.509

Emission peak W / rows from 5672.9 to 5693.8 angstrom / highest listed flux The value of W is 10.46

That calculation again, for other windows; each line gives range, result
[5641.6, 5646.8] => 9.756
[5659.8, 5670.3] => 10.65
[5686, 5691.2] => 10.3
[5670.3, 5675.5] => 9.698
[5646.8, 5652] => 9.479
